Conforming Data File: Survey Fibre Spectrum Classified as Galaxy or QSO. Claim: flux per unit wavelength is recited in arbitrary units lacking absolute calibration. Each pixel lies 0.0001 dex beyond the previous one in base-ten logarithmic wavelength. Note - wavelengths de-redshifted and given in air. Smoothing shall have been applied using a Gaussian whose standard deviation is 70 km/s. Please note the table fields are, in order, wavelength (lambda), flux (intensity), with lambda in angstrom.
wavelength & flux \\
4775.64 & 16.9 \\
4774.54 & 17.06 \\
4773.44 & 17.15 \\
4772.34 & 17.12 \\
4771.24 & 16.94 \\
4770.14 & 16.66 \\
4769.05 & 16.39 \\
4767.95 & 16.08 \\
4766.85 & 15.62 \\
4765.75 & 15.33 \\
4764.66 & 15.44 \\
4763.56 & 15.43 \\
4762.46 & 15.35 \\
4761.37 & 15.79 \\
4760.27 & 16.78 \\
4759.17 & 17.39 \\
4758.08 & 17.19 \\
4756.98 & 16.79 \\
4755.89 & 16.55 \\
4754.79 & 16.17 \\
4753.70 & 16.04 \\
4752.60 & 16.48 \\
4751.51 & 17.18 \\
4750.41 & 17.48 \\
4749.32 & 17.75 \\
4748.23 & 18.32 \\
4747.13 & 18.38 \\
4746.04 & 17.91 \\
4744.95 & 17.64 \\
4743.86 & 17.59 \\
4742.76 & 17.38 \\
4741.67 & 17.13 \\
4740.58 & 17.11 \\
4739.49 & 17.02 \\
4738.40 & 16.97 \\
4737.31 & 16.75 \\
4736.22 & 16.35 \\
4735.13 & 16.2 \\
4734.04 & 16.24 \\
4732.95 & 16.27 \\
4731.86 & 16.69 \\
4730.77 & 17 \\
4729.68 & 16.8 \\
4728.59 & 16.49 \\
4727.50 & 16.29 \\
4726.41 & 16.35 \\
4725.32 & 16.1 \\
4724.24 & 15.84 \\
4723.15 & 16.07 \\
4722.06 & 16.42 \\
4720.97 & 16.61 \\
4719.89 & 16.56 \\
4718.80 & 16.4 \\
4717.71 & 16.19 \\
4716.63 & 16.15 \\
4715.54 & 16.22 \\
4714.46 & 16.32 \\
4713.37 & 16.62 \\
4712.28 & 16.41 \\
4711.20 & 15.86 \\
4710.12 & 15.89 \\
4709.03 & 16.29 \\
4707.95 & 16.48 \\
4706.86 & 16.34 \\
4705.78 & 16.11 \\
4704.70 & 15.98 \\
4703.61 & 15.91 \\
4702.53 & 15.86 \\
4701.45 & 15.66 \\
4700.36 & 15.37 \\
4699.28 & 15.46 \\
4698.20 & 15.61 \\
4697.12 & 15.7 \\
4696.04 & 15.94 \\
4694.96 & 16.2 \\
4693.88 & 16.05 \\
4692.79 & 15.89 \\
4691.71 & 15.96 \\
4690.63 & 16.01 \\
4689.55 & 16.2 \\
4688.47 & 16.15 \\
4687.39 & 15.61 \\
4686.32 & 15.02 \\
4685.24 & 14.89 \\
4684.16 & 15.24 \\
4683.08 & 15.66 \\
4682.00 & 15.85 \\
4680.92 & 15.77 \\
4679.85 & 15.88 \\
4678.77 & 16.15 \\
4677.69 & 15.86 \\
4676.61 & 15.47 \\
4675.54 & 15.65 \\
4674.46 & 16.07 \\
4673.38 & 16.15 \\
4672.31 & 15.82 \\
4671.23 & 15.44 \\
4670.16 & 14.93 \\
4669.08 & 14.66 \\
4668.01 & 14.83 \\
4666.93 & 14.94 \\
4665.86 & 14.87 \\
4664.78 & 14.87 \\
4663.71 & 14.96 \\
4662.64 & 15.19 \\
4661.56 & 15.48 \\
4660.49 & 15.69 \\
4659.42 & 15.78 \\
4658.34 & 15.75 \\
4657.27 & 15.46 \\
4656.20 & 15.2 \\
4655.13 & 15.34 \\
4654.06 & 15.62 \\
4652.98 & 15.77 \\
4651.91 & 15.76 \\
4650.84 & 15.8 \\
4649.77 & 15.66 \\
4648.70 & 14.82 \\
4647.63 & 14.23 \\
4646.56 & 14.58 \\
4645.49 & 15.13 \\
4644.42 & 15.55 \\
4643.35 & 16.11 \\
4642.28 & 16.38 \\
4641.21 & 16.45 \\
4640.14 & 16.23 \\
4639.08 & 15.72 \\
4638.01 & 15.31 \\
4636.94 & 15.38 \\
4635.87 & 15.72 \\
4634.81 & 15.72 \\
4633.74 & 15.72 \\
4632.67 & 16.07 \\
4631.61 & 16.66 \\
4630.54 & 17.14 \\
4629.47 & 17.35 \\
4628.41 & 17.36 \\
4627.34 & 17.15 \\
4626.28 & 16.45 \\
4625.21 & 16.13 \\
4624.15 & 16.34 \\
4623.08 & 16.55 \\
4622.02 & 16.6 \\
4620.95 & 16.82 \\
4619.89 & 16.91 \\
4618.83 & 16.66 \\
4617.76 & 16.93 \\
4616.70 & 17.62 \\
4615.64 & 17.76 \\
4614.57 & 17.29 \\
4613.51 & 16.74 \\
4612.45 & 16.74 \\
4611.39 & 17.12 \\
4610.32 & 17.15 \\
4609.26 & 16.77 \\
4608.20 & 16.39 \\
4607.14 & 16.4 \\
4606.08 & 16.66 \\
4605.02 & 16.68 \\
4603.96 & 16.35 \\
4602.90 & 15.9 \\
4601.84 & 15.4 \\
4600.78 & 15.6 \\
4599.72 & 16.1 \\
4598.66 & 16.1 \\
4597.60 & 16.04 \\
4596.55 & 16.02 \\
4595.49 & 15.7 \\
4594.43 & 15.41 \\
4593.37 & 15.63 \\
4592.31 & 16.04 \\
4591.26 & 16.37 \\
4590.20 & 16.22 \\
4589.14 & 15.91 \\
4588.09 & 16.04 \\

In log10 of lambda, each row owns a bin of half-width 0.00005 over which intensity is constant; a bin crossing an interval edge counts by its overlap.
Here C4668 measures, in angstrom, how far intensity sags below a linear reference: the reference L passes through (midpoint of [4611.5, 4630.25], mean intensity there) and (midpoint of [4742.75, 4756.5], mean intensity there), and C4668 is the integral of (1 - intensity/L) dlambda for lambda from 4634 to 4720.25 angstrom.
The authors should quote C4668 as 6.96 angstrom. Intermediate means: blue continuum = 16.9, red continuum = 17.3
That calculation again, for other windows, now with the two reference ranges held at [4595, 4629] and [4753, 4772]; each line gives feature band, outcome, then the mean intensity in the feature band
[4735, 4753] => -1.13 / 17.3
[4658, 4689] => 1.84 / 15.5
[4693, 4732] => 0.45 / 16.2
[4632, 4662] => 1.66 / 15.6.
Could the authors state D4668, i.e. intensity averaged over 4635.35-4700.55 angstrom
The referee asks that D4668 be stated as 15.6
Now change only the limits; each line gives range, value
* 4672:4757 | 16.3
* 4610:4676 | 16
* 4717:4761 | 16.8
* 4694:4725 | 16.1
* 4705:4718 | 16.2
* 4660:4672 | 15.1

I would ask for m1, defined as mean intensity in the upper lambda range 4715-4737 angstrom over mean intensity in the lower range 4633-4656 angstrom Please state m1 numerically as 1.1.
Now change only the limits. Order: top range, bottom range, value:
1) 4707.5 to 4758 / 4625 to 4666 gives 1.06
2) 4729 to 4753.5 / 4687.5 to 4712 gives 1.07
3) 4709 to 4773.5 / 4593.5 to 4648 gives 1.02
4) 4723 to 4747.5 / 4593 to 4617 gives 1.02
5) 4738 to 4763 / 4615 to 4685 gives 1.08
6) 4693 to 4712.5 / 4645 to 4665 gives 1.04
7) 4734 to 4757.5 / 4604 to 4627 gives 1.02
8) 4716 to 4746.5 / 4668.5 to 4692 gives 1.06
